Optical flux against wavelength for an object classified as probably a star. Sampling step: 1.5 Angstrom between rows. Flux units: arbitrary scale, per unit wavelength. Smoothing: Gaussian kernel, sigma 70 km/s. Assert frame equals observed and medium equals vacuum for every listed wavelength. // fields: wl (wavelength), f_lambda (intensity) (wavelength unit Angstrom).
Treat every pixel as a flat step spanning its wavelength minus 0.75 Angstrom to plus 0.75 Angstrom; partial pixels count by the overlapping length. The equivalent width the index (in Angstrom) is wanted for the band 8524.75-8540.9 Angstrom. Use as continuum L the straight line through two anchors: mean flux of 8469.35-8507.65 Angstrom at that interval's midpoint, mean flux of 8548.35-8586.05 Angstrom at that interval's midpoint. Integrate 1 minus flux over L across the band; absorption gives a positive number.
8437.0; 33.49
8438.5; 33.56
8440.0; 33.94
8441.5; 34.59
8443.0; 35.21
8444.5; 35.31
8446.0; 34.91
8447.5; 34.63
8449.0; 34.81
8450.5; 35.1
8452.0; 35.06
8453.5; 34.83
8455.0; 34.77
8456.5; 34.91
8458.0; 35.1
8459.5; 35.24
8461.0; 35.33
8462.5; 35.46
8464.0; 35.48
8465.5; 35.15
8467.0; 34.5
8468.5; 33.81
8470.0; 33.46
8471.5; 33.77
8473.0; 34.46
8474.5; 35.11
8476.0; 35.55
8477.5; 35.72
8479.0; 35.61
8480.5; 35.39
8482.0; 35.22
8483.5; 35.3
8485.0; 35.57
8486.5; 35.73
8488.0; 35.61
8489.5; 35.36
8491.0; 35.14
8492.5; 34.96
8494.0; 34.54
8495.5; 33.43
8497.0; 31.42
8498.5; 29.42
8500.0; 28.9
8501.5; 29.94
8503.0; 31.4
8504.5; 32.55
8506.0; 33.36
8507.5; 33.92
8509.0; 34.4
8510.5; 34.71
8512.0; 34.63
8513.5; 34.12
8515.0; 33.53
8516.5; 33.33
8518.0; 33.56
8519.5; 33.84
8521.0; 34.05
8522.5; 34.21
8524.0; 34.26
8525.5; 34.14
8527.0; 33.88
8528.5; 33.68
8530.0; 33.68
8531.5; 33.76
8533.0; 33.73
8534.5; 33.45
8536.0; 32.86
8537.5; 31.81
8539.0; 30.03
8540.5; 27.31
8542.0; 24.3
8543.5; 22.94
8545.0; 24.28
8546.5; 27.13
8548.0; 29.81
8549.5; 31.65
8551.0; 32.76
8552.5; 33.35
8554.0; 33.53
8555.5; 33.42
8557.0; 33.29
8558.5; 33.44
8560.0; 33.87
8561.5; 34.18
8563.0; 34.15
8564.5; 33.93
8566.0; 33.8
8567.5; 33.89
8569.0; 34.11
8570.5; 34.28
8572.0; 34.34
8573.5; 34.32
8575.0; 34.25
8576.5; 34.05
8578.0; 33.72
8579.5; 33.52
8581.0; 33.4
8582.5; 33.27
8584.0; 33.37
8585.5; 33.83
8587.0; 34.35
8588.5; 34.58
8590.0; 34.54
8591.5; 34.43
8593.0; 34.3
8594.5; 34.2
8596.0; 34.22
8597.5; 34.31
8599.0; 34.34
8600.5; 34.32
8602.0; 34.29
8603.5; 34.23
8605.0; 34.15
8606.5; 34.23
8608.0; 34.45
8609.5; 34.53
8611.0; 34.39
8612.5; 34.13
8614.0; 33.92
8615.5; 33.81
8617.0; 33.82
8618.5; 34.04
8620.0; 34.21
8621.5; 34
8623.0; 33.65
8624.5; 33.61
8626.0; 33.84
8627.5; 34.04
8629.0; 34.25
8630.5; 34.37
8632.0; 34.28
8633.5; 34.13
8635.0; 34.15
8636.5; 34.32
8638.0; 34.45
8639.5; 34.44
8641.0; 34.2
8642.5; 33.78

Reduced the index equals 0.5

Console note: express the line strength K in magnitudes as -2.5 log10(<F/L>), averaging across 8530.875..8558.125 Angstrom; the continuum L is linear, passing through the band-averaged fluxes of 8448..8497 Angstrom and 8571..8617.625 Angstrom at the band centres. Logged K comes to 0.13 mag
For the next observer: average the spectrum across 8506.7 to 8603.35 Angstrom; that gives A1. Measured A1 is 33.1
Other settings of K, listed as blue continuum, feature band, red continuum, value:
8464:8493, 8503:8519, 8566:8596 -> 0.03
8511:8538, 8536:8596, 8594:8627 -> 0.05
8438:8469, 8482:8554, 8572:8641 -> 0.07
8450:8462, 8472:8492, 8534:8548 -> -0.08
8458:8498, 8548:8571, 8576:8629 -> 0.03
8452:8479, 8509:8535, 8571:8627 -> 0.02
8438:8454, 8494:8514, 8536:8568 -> 0.01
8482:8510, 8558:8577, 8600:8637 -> -0.01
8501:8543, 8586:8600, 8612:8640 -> -0.02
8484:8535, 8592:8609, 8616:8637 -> -0.01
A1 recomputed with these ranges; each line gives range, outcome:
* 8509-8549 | 31.9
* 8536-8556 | 29.5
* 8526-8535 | 33.7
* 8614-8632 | 34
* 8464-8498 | 34.7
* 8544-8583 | 32.8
